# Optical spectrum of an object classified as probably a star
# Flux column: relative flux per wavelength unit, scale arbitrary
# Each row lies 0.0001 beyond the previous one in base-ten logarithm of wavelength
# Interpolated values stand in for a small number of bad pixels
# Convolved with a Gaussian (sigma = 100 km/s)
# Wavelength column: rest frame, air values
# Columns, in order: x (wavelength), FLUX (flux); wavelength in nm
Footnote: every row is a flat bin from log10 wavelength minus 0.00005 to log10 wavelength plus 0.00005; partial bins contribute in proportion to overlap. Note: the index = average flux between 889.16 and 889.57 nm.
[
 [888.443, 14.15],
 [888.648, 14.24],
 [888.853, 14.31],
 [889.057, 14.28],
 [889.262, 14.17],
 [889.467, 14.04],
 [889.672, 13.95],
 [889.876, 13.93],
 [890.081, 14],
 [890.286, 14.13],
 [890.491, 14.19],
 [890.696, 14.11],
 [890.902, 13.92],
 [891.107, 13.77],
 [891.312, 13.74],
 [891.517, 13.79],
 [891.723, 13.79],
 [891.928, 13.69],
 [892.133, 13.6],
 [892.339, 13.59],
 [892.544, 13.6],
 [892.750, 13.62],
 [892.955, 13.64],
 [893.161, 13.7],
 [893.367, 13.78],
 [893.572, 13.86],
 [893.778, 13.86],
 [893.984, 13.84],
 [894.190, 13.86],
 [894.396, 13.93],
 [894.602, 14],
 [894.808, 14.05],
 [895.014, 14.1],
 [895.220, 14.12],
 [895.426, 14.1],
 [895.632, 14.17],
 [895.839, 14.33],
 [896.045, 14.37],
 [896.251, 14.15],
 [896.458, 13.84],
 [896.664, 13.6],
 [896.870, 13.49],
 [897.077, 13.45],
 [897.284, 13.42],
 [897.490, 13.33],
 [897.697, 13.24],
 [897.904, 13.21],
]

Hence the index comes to 14.1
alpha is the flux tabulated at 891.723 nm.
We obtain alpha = 13.79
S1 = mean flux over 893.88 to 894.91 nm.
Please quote 13.9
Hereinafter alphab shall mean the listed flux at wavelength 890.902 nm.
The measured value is 13.92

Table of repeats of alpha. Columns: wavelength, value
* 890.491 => 14.19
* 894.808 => 14.05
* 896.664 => 13.6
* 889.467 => 14.04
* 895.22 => 14.12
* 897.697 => 13.24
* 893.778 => 13.86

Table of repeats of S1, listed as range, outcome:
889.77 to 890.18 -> 14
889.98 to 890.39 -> 14.1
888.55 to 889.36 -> 14.3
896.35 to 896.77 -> 13.7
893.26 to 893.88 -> 13.8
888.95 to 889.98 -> 14.1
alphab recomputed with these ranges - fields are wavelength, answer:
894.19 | 13.86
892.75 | 13.62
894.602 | 14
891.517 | 13.79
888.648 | 14.24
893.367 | 13.78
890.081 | 14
